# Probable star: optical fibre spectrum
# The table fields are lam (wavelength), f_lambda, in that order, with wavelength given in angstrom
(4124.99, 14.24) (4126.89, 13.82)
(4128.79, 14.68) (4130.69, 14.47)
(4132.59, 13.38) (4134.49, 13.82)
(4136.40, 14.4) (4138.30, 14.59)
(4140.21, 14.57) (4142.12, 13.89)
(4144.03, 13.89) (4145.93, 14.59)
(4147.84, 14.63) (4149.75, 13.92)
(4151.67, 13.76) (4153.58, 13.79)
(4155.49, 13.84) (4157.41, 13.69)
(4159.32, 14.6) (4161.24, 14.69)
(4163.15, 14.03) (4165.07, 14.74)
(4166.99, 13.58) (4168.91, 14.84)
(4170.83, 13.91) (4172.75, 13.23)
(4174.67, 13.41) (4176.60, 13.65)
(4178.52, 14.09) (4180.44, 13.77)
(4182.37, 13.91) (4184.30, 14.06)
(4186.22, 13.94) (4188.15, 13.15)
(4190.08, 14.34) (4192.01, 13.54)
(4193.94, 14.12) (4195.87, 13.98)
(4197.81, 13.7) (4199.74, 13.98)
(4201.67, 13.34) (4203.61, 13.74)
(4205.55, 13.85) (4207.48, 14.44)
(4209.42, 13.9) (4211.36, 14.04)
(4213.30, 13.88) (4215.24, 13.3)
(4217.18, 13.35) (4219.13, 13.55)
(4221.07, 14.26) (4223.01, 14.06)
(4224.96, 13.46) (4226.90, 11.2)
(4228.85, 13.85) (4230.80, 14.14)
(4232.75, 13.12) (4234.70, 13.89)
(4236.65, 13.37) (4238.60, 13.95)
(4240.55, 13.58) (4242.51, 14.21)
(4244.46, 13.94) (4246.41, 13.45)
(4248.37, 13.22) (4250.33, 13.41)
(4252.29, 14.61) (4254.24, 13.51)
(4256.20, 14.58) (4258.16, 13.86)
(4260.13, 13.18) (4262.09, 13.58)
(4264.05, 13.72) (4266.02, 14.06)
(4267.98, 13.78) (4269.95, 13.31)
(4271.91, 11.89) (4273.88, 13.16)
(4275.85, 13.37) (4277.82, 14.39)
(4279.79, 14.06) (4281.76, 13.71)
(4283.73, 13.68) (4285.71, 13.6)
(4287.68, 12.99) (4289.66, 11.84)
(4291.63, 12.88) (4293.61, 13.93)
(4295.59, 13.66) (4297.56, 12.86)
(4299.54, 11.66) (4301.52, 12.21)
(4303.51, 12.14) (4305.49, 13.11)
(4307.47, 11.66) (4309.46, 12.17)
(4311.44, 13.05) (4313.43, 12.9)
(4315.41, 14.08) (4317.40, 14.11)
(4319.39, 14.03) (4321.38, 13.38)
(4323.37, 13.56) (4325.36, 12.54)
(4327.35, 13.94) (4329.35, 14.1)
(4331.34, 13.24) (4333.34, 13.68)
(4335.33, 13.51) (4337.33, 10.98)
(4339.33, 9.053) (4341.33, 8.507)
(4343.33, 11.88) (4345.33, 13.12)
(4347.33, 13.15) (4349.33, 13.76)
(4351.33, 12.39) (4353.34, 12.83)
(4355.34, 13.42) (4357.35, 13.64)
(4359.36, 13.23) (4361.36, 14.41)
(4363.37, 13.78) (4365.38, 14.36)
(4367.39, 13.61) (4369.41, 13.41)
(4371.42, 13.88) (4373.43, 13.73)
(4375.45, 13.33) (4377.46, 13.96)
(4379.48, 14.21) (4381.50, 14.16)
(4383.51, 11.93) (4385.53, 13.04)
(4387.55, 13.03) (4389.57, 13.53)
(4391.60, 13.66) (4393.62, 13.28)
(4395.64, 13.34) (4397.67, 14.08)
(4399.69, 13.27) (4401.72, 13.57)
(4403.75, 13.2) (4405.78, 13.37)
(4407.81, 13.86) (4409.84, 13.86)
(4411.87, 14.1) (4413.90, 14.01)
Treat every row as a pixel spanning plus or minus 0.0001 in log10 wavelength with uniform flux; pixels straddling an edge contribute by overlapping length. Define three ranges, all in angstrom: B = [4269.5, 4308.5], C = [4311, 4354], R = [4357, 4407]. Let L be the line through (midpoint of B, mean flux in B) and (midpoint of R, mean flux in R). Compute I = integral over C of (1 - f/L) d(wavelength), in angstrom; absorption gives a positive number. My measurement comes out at 1.5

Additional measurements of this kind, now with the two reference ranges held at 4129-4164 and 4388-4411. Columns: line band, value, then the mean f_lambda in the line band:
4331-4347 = 2.27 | 11.7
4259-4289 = 0.78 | 13.5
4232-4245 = 0.19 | 13.7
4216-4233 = 0.62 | 13.5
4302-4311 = 0.95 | 12.3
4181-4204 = 0.37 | 13.8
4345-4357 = 0.45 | 13.1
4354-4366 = -0.11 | 13.8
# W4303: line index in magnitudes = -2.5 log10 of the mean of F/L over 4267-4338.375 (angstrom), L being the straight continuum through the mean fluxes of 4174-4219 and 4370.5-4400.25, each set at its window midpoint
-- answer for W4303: 0.04 mag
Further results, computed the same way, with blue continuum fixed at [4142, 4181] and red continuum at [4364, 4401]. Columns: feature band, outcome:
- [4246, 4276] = 0.02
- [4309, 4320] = 0.02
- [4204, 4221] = 0.01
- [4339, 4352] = 0.15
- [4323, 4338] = 0.04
